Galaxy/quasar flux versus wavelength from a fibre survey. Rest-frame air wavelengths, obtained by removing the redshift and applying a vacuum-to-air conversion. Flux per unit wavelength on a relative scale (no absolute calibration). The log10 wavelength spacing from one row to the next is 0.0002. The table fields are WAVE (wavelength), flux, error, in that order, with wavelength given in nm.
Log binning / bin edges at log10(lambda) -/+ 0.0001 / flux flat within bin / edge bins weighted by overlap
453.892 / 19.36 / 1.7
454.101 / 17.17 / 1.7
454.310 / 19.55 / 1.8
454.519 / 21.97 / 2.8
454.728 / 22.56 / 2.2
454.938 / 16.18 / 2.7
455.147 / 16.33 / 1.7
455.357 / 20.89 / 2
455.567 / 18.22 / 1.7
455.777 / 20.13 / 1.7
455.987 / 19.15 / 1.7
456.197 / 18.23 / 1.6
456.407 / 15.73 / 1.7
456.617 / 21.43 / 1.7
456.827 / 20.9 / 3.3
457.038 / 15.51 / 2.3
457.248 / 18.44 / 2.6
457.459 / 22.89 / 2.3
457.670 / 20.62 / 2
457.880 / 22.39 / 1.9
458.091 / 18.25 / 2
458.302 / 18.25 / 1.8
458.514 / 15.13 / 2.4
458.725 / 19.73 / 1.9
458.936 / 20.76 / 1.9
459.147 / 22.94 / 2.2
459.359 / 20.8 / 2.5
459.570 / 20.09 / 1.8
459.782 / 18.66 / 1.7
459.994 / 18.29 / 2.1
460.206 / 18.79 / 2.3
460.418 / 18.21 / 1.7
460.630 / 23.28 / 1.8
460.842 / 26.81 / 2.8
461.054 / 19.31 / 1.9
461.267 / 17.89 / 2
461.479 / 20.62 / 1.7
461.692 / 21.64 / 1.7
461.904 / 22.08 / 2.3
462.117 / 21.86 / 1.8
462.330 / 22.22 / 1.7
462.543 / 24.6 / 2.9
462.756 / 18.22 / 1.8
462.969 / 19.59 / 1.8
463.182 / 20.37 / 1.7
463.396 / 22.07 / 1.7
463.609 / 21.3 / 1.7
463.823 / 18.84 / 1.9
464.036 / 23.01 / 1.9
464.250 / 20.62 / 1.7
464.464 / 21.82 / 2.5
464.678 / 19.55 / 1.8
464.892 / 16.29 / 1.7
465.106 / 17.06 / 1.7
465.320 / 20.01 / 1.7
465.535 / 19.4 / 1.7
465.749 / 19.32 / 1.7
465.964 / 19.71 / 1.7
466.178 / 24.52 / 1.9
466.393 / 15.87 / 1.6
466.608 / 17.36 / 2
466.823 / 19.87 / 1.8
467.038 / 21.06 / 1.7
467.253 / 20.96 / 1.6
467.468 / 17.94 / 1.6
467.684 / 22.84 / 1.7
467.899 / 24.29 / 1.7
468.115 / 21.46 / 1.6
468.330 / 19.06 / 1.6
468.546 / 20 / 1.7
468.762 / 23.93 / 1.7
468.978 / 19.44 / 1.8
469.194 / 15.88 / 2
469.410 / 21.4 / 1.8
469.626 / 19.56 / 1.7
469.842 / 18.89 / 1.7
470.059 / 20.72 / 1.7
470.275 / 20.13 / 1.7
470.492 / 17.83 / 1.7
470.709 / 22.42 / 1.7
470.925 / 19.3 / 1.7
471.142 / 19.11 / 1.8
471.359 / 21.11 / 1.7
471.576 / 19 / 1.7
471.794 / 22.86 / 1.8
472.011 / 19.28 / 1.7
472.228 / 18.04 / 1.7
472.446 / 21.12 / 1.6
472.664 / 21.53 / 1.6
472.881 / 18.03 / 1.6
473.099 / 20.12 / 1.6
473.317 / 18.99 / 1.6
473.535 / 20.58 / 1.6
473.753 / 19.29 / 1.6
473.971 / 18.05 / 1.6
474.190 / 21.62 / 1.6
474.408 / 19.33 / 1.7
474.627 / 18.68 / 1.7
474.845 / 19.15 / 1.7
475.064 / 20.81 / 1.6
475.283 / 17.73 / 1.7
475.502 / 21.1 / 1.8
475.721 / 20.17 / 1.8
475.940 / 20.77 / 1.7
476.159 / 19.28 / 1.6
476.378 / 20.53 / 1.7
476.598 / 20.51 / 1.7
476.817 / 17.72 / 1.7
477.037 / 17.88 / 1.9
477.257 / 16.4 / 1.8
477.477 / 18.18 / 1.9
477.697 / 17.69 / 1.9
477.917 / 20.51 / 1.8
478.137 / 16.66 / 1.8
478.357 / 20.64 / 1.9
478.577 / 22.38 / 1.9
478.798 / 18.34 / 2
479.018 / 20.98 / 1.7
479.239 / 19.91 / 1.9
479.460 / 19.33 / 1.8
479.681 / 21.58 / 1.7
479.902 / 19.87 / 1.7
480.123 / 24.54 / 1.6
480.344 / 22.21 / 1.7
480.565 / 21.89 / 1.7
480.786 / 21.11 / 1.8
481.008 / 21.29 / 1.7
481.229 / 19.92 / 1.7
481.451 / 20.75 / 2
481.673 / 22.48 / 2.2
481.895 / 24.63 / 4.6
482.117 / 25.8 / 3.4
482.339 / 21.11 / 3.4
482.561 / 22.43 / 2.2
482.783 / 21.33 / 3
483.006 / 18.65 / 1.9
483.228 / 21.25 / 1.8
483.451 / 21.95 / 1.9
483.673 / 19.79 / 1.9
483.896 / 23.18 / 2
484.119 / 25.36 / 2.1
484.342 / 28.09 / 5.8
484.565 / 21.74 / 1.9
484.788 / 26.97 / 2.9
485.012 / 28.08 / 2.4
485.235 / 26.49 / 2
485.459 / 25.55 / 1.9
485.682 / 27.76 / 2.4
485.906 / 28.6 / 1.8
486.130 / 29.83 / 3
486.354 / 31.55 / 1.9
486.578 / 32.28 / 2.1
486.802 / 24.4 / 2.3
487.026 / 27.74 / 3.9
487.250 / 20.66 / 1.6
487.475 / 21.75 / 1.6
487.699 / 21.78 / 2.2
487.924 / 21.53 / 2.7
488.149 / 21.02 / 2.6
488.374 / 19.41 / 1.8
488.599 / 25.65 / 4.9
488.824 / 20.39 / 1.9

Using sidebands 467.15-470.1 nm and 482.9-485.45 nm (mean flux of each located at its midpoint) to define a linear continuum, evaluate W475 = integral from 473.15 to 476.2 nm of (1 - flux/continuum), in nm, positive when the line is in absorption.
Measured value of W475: 0.291 nm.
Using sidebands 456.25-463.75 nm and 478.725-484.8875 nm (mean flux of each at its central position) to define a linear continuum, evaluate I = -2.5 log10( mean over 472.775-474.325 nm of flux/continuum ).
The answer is 0.10 mag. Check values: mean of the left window 20.3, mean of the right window 22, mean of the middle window 19.5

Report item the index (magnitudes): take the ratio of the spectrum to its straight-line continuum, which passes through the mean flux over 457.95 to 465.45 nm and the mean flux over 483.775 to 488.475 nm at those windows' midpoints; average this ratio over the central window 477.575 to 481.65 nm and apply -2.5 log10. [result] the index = 0.17 mag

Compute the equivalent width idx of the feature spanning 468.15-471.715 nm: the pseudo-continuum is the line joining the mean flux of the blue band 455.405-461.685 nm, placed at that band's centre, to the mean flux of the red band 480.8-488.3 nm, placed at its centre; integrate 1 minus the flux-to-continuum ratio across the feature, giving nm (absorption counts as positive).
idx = 0.282 nm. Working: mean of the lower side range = 19.7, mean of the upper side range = 24.1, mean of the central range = 19.9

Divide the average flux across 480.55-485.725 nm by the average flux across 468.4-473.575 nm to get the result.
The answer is 1.16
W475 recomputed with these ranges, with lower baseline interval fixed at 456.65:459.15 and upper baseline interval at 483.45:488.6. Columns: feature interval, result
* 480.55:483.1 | 0.26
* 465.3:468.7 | 0.17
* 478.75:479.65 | 0.15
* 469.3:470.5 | 0.11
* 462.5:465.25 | 0.08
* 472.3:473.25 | 0.10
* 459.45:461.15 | -0.03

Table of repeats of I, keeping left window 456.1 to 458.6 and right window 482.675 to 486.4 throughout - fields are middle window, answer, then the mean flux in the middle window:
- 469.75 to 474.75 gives 0.13 mag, 19.8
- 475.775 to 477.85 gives 0.23 mag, 18.8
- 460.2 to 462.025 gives -0.07 mag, 21.1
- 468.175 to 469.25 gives 0.08 mag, 19.9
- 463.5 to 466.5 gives 0.05 mag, 19.8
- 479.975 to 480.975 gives 0.08 mag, 22.3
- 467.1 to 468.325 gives 0.00 mag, 21.3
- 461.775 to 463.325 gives -0.06 mag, 21.3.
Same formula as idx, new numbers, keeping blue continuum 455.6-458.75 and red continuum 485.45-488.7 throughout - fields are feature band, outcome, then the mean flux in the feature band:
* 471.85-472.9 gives 0.110 nm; 19.9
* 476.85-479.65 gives 0.519 nm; 19.1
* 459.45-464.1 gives -0.174 nm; 20.8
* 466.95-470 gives 0.134 nm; 20.5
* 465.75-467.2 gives 0.087 nm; 19.7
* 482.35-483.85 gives 0.211 nm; 21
